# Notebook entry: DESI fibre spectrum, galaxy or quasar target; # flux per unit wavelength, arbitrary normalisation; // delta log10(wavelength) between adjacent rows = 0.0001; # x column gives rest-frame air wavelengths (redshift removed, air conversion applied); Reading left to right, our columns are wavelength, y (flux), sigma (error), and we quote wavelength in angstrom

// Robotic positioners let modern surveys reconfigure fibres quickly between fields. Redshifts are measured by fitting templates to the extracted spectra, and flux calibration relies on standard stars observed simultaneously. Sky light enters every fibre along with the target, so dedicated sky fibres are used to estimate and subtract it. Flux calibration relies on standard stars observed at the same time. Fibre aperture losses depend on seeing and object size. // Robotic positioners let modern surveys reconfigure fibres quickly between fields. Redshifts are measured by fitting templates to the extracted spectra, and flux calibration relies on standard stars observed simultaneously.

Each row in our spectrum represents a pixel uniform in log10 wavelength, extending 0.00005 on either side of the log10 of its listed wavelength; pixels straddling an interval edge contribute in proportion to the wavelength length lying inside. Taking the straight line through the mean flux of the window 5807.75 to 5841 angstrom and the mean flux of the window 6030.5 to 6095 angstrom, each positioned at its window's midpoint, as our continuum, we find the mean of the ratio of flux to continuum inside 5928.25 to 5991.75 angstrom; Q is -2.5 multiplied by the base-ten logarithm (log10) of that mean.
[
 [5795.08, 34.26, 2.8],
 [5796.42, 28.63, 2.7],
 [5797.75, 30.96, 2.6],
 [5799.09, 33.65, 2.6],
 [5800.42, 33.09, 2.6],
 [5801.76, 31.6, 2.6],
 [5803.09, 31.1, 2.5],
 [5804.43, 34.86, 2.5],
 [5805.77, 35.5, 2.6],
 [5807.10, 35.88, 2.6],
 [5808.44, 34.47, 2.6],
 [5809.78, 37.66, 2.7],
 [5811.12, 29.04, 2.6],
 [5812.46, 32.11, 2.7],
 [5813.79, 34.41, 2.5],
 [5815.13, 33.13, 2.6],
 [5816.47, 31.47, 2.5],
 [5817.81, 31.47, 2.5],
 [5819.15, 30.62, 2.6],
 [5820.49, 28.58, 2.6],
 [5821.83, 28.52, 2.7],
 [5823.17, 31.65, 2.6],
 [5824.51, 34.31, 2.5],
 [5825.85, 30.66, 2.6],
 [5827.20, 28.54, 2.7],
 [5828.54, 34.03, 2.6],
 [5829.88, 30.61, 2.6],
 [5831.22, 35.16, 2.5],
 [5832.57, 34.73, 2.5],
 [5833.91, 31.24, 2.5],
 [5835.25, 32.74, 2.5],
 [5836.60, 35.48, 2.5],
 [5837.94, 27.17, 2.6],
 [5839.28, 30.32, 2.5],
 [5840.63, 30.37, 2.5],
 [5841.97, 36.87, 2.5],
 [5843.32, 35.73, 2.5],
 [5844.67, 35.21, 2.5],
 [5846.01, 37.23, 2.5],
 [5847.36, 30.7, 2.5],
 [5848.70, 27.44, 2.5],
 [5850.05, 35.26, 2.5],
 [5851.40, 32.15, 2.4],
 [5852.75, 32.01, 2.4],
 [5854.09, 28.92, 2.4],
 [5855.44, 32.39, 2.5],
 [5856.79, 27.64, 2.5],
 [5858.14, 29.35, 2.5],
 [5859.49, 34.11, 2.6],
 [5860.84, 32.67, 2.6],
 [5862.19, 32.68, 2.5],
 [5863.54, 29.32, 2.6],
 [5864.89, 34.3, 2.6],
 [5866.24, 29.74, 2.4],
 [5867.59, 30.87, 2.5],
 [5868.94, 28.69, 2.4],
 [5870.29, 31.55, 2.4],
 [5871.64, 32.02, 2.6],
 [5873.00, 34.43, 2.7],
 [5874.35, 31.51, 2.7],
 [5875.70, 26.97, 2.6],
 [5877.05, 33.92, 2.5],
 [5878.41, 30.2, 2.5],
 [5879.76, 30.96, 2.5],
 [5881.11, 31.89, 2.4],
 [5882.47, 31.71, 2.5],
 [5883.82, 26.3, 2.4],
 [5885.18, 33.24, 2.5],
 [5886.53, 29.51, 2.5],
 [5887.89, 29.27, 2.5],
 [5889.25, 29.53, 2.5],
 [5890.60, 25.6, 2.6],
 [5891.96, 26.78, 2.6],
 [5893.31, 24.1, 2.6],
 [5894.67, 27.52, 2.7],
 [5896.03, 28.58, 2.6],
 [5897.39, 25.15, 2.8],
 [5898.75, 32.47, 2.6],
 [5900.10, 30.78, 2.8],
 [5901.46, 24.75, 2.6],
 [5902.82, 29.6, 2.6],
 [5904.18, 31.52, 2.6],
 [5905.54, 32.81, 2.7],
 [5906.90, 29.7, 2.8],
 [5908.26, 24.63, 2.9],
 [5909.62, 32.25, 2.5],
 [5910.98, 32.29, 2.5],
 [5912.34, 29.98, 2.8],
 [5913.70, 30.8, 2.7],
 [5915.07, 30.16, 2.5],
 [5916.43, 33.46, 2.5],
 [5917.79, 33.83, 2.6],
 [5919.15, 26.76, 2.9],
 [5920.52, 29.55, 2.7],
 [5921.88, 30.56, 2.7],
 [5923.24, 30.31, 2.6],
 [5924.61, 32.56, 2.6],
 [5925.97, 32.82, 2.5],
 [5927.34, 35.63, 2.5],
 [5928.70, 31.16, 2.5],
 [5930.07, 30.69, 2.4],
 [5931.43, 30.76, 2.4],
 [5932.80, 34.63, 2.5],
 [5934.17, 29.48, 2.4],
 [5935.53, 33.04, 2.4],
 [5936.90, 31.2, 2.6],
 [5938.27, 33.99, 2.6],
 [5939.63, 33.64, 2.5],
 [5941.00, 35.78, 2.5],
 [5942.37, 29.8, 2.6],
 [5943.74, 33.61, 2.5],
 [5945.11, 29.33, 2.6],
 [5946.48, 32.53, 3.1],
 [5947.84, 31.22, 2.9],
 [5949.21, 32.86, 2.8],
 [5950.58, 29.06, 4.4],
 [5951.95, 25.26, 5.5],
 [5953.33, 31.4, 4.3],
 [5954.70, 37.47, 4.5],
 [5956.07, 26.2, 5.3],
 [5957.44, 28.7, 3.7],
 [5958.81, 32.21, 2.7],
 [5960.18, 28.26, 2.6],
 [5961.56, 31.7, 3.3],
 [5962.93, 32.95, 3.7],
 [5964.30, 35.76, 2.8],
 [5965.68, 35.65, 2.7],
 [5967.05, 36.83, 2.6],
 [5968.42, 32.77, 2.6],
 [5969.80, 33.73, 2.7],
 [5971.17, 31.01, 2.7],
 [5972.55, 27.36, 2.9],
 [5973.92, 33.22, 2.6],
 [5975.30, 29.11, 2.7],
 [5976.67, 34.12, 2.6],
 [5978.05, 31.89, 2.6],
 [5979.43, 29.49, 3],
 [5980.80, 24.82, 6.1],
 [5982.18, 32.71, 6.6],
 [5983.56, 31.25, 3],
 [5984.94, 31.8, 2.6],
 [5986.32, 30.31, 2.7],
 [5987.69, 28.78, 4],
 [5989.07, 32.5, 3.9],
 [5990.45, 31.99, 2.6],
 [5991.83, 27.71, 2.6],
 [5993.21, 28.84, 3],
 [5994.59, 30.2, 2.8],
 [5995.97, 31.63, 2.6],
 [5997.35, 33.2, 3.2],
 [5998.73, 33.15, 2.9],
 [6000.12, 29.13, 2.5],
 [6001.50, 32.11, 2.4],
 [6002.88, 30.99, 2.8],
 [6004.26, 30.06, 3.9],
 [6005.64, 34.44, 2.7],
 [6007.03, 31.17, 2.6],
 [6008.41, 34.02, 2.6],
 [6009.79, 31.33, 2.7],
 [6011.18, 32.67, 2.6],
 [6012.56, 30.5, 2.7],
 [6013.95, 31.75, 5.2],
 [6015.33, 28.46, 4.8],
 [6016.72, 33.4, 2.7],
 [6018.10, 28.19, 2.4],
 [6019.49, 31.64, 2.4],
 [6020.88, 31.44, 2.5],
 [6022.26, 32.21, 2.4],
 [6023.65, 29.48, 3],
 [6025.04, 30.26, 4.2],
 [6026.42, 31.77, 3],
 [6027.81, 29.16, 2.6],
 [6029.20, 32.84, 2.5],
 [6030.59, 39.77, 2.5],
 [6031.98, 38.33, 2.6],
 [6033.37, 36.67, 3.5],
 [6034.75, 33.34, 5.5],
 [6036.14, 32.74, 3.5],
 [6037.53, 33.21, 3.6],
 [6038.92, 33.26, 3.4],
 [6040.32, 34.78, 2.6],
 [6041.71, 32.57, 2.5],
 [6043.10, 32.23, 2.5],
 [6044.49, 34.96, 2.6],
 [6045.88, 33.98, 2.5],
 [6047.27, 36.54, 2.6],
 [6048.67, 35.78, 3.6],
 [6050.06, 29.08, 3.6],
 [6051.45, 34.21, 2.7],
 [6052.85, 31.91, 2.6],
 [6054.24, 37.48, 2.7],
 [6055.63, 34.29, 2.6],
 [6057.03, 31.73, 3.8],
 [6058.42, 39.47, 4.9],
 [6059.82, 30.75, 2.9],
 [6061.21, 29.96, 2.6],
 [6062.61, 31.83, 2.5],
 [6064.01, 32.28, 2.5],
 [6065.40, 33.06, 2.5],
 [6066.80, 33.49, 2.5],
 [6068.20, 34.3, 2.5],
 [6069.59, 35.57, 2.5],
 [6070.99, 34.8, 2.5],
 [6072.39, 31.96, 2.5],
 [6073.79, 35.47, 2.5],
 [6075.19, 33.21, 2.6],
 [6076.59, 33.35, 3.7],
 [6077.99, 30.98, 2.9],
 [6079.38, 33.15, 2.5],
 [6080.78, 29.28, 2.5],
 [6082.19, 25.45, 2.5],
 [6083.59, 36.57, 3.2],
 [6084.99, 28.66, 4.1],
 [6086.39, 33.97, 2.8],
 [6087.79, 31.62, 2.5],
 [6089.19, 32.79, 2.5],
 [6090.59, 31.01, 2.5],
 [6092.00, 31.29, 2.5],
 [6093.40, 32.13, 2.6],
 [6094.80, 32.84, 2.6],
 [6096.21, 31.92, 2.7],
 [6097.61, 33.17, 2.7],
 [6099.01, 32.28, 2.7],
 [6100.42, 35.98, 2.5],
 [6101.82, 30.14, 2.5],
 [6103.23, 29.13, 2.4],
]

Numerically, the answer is 0.04 mag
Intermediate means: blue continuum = 32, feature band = 31.5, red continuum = 33.3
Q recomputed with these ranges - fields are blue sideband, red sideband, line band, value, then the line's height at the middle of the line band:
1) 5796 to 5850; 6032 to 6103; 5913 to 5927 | 0.05 mag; 32.7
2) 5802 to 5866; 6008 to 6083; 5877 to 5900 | 0.12 mag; 32.5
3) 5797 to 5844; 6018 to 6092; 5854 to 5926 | 0.08 mag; 32.6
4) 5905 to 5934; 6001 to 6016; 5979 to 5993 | 0.05 mag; 31.5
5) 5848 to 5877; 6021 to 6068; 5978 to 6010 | 0.06 mag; 32.8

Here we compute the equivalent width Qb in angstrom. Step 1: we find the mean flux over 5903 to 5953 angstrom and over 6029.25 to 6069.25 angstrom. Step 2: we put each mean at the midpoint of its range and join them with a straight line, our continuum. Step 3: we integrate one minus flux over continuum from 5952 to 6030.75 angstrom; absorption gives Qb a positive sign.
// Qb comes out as 3.2 angstrom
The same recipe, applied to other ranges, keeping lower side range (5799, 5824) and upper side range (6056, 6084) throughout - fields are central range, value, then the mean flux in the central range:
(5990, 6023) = 1.5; 31.2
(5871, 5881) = 0.4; 31.5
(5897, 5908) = 1.1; 29.5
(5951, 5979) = 0.8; 31.7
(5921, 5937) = 0.4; 31.9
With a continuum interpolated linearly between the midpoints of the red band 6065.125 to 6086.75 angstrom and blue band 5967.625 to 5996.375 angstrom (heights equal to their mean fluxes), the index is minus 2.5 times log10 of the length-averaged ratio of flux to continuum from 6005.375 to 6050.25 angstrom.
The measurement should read -0.04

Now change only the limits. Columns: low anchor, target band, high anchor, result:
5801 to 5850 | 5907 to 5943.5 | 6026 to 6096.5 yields 0.044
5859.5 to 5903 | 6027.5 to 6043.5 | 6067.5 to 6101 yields -0.075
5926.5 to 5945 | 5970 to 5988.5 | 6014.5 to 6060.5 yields 0.076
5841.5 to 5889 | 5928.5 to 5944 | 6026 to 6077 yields 0.004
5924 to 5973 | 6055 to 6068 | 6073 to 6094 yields -0.036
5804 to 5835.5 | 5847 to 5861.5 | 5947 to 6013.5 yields 0.038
